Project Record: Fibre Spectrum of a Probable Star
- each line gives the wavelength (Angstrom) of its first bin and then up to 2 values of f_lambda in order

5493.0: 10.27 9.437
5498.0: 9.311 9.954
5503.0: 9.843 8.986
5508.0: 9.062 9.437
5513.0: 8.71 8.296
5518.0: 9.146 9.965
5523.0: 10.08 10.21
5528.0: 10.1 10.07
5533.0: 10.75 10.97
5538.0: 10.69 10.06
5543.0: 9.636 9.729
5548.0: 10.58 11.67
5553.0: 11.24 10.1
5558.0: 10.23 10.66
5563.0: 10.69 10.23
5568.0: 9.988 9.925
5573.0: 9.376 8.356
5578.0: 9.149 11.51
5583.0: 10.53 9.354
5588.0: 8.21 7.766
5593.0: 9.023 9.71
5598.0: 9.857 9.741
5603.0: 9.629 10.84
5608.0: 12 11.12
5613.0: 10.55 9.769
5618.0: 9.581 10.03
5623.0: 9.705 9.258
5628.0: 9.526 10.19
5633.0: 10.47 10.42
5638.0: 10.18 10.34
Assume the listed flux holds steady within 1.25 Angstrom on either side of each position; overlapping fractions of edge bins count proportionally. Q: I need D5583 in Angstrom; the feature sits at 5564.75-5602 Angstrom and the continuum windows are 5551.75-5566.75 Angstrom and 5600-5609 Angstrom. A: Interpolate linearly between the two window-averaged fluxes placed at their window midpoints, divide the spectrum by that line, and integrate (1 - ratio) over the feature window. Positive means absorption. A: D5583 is 3.7 Angstrom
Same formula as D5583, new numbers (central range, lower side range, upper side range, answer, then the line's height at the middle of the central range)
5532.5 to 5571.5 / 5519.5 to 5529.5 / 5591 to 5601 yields -2.4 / 9.84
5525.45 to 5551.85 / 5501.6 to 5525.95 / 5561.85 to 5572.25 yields -1.9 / 9.73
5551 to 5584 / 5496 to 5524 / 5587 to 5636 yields -1.9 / 9.64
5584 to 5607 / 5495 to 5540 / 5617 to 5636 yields 1.1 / 9.84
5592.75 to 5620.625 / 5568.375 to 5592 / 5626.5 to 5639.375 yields -1.3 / 9.76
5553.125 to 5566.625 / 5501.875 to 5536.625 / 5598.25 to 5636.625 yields -0.8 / 9.89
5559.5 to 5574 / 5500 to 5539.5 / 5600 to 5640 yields -0.3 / 9.97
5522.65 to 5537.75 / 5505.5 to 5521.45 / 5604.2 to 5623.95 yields -1.8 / 9.31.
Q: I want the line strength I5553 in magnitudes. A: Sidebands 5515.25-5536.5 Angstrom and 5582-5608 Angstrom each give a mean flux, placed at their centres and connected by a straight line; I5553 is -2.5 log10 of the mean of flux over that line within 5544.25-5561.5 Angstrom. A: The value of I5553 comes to -0.08 mag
